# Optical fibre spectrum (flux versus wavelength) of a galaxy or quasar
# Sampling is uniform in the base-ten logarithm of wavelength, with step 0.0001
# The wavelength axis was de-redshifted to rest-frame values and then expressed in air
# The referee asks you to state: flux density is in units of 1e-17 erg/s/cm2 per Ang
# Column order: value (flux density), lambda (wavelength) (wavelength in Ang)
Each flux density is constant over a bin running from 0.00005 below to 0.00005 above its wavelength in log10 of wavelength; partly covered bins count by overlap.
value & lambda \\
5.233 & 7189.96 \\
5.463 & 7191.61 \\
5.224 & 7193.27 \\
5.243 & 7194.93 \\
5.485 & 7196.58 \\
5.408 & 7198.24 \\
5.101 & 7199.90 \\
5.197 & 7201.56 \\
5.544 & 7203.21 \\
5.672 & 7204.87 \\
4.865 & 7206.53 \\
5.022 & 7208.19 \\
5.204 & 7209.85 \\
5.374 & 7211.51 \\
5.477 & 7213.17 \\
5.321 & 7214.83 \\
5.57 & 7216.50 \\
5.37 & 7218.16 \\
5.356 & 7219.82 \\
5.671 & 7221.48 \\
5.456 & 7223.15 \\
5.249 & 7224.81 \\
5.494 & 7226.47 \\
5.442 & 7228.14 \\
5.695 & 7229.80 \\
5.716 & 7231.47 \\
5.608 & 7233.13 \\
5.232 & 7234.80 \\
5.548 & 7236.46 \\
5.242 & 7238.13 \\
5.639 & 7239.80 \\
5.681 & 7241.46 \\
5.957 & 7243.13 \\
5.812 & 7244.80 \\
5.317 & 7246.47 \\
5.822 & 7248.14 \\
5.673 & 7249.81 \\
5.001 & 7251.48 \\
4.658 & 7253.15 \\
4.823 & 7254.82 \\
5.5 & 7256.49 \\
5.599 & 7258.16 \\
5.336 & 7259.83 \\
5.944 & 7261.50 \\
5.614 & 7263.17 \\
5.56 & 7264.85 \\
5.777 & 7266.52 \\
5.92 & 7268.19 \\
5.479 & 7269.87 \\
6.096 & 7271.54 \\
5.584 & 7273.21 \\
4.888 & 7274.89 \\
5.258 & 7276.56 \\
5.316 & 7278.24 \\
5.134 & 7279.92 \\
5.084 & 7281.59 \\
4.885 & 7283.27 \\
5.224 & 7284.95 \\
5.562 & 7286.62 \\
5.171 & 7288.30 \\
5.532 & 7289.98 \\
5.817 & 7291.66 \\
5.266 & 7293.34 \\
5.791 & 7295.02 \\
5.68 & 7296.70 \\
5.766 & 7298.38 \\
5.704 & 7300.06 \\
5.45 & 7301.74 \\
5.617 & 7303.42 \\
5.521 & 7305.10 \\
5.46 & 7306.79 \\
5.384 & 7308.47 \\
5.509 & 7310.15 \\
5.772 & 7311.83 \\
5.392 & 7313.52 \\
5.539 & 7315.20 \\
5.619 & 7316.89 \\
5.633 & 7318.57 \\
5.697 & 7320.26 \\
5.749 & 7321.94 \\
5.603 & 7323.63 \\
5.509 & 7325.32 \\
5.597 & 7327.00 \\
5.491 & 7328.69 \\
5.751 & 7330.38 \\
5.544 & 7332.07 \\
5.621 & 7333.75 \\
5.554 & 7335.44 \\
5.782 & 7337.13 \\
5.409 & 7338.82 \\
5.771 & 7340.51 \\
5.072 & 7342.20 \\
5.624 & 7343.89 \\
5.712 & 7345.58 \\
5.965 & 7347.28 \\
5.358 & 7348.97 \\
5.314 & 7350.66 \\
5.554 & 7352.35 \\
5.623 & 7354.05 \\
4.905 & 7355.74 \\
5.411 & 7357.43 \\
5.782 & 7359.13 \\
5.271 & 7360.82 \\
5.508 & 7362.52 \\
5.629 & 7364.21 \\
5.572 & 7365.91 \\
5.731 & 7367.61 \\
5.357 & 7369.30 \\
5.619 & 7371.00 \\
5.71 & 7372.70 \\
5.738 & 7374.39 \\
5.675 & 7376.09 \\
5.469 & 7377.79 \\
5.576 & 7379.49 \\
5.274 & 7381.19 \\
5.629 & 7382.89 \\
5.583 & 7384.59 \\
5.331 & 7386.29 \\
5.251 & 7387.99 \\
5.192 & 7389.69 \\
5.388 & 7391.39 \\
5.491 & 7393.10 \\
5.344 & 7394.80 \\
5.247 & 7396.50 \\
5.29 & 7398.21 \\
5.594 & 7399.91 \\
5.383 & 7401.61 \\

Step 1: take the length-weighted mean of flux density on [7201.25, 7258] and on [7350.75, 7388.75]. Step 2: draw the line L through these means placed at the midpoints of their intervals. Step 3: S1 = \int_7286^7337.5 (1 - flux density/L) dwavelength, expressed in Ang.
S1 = -1.04 Ang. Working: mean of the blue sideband 5.42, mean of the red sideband 5.51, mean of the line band 5.58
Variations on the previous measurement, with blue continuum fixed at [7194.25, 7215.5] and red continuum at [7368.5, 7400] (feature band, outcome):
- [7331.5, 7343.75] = -0.3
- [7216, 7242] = -0.8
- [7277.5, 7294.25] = 0.2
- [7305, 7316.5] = -0.3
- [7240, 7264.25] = -0.6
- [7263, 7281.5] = -0.4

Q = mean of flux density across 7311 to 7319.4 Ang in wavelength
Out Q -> 5.59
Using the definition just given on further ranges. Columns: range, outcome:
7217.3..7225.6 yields 5.42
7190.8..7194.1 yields 5.33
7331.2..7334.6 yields 5.59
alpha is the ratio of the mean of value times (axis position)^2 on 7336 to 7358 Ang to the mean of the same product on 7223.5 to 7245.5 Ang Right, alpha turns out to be 1.02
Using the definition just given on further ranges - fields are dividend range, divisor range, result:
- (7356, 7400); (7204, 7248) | 1.04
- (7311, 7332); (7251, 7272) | 1.04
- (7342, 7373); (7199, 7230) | 1.07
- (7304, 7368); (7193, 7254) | 1.06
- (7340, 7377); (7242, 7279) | 1.03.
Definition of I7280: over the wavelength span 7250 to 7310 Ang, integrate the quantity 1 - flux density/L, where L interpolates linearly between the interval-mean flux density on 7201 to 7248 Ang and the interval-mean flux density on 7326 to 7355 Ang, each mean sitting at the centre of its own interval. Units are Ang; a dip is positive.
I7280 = 0.8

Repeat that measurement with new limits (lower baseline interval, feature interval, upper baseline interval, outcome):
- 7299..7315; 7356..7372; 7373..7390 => -0.05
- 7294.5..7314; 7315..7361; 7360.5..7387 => 0.10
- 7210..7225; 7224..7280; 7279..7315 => -0.54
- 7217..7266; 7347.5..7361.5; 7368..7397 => 0.12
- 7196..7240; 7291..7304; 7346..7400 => -0.46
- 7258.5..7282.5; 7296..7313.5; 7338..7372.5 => -0.23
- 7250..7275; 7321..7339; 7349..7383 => -0.36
